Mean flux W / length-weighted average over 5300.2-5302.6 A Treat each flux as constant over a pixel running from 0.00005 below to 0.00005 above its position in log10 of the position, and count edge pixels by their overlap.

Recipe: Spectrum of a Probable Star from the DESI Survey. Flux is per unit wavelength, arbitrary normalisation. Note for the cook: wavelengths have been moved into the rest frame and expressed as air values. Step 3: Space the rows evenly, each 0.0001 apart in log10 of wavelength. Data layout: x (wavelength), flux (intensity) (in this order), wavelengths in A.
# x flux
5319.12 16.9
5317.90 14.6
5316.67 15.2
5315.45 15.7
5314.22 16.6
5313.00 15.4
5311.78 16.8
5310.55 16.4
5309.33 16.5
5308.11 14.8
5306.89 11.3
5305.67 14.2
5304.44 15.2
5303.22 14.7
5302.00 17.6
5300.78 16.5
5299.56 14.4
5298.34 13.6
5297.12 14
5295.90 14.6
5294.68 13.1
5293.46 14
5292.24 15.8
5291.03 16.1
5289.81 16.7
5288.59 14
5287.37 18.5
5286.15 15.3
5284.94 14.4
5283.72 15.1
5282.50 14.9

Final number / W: 17.1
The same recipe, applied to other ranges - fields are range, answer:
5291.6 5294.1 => 14.9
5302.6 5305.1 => 14.9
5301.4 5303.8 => 16.2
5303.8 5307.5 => 13.6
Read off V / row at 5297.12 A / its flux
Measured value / 14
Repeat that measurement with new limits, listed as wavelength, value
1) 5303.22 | 14.7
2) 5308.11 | 14.8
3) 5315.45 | 15.7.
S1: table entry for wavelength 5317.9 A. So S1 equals 14.6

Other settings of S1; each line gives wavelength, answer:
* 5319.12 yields 16.9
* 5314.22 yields 16.6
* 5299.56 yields 14.4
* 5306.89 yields 11.3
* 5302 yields 17.6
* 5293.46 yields 14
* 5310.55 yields 16.4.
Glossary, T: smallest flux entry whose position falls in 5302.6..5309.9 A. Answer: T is 11.3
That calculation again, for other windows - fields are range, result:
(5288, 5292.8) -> 14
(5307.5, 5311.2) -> 14.8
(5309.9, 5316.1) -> 15.4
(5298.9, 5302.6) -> 14.4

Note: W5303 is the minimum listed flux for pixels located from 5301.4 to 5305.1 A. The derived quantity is 14.7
